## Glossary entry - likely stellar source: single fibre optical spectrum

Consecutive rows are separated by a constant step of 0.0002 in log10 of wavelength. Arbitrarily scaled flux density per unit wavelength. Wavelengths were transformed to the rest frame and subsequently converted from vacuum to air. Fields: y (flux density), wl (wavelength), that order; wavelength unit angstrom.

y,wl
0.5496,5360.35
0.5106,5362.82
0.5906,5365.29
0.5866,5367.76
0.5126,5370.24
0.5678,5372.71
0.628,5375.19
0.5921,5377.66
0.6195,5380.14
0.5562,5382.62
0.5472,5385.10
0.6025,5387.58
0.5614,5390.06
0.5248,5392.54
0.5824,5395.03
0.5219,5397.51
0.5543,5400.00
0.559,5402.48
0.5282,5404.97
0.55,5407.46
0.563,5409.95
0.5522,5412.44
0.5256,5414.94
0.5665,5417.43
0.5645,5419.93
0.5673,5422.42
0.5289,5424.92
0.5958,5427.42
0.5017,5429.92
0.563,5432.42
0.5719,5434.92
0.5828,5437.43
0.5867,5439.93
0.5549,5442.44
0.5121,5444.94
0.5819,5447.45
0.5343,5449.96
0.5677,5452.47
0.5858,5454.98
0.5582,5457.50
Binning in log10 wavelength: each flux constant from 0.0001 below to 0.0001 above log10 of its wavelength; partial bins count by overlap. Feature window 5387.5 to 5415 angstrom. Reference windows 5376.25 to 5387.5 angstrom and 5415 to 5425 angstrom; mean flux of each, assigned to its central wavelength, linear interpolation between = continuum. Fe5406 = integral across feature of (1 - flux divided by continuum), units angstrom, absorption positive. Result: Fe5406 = 0.9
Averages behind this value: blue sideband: 0.582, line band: 0.551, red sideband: 0.557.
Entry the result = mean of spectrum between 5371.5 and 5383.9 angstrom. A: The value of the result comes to 0.592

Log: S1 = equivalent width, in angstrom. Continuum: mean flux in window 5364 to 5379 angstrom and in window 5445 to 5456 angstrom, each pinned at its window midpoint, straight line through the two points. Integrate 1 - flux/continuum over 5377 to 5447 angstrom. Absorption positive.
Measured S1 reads 1.42 angstrom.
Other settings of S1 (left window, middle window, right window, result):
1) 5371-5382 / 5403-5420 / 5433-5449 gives 0.9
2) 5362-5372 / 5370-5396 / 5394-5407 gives -1.1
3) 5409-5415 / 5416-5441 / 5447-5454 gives -0.4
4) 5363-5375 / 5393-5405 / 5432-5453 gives 0.3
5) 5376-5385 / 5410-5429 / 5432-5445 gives 0.5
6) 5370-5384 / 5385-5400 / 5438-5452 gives 0.5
